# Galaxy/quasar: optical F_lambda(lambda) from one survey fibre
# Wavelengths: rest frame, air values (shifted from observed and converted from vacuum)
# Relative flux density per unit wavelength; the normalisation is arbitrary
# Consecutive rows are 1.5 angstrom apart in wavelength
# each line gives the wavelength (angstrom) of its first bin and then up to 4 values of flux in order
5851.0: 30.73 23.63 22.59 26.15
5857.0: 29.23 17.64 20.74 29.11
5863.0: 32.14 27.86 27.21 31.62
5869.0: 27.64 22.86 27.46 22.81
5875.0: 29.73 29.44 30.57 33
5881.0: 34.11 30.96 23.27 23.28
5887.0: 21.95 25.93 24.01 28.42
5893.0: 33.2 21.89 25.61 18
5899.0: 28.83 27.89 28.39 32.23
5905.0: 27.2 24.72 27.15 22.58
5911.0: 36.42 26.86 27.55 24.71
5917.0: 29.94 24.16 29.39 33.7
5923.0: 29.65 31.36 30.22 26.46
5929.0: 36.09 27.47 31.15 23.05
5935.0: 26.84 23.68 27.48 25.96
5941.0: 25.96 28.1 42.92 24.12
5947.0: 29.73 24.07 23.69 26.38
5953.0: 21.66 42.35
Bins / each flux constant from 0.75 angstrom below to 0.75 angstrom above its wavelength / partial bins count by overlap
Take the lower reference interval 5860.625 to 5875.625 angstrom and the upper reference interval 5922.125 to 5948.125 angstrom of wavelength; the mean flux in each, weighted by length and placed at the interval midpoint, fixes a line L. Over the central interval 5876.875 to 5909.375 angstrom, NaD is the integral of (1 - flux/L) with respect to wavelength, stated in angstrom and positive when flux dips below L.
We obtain 1.2 angstrom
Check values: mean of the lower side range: 27.8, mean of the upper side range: 28.8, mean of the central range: 27.1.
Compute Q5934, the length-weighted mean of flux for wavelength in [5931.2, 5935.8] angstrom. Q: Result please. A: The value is 27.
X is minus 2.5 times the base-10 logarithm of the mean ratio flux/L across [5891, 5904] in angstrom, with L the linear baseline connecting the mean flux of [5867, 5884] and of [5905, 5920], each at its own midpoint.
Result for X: 0.03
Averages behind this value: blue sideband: 28.8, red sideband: 27.2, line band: 27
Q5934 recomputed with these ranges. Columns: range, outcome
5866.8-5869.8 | 29.5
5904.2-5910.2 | 25.5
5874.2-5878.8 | 29.9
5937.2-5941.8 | 26.5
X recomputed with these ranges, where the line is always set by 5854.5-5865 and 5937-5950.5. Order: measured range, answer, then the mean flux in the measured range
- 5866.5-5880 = -0.076 mag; 28.2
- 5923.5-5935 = -0.061 mag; 29.2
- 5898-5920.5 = -0.022 mag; 27.7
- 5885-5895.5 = 0.048 mag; 25.6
